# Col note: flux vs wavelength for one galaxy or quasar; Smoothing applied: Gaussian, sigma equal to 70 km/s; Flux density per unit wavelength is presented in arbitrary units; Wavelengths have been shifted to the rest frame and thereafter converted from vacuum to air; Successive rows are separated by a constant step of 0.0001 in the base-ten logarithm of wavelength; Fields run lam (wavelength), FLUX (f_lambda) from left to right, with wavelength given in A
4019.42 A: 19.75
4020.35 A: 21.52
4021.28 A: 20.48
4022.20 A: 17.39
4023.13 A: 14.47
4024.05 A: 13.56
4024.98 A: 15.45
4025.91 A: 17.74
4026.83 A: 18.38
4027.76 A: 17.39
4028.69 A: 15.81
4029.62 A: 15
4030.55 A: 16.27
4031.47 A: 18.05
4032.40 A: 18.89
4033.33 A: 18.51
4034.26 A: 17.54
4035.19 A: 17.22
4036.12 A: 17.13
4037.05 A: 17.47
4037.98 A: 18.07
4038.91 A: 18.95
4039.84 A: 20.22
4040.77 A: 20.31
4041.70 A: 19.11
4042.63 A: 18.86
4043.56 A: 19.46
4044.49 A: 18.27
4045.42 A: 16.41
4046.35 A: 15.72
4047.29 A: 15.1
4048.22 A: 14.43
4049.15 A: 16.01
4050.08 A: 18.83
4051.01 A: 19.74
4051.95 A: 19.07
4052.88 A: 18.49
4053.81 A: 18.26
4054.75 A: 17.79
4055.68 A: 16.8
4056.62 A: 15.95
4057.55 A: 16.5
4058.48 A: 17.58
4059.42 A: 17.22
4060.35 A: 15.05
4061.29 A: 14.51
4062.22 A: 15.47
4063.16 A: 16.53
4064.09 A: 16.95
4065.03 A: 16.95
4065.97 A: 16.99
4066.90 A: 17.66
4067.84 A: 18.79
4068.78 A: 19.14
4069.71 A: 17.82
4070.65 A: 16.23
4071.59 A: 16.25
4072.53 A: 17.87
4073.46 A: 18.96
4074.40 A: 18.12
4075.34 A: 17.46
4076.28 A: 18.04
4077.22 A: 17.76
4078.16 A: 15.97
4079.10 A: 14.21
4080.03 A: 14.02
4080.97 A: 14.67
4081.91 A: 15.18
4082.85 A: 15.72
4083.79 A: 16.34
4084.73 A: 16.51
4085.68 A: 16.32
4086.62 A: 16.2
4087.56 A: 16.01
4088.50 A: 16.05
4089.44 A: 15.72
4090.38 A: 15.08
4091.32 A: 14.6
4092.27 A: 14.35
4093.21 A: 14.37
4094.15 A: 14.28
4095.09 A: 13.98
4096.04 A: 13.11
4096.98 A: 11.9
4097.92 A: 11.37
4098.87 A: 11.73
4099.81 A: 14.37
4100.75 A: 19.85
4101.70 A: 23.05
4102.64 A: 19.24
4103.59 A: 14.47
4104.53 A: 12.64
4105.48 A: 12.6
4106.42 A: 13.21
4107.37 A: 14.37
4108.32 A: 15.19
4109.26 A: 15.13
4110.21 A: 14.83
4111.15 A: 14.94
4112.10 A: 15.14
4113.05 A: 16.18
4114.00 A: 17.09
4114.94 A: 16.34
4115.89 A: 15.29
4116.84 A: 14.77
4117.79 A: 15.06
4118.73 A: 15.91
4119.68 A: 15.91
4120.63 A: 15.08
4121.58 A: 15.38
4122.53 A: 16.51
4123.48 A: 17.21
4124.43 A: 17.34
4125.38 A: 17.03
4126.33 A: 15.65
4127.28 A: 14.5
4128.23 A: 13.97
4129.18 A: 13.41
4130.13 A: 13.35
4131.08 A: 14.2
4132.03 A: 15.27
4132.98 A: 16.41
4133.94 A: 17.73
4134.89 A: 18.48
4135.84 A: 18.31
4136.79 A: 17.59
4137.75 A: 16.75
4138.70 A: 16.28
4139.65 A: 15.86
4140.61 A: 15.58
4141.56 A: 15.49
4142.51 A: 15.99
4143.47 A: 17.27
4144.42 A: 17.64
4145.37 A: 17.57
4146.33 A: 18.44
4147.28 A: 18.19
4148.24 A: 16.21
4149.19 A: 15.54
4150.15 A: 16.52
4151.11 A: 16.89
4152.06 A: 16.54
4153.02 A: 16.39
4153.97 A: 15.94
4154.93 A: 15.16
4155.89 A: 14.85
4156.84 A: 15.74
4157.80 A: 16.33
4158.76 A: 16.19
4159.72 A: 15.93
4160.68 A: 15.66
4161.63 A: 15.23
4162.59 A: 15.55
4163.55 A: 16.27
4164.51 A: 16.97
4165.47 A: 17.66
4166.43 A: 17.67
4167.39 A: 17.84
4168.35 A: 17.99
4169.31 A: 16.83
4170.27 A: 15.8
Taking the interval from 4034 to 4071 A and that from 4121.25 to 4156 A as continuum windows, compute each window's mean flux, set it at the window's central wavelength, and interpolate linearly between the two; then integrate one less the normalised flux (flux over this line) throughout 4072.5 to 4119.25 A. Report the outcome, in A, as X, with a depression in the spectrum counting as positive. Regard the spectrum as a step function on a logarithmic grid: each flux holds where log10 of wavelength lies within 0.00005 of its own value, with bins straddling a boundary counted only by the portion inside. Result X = 3.8 A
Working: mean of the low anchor 17.5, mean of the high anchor 16.3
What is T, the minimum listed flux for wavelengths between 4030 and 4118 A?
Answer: 11.37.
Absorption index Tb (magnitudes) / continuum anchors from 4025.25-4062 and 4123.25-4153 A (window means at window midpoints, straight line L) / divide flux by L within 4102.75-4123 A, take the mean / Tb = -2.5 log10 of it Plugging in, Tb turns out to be 0.10 mag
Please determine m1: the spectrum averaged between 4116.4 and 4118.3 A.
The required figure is 15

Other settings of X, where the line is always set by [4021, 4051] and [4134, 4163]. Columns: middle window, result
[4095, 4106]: 1.30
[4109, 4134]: 1.80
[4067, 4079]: -0.34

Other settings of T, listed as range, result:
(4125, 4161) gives 13.35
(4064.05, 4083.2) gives 14.02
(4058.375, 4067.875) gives 14.51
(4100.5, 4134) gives 12.6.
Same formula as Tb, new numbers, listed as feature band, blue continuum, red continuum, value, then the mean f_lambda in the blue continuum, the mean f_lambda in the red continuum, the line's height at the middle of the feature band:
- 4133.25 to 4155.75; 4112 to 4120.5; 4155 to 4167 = -0.05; 15.7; 16.1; 16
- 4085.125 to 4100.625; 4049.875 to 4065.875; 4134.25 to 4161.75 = 0.17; 17.1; 16.5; 16.9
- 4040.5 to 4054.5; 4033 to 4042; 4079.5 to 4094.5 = 0.00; 18.4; 15.3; 17.8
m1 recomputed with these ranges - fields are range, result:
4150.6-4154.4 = 16.5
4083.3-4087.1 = 16.3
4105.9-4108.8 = 14.2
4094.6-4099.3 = 12.4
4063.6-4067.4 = 17.1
